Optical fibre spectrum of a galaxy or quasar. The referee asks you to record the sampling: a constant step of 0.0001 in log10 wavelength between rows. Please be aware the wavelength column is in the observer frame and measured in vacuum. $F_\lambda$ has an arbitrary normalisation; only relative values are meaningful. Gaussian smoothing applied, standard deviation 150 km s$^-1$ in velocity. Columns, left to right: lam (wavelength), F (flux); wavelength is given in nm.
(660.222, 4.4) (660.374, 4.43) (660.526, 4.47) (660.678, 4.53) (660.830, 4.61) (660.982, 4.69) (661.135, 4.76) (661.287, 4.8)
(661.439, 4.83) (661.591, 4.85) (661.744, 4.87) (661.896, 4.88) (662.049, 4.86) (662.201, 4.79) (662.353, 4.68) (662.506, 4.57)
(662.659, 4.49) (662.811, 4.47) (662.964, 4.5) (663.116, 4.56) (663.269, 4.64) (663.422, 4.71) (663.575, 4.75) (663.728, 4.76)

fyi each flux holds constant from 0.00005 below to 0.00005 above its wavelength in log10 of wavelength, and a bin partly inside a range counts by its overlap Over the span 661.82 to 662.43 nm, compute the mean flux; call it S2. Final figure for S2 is 4.8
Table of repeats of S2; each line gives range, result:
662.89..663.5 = 4.6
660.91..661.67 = 4.78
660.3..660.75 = 4.48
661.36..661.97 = 4.86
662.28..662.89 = 4.55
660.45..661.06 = 4.57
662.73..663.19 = 4.52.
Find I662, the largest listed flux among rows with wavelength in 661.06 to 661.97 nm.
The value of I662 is 4.88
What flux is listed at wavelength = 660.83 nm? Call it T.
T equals 4.61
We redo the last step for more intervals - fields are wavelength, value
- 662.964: 4.5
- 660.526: 4.47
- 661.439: 4.83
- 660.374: 4.43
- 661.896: 4.88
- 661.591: 4.85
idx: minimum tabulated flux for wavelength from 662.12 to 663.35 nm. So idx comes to 4.47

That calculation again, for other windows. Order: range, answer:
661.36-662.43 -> 4.68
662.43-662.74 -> 4.49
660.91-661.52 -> 4.69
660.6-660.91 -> 4.53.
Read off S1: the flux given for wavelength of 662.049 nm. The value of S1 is 4.86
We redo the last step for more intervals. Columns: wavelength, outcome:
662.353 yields 4.68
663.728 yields 4.76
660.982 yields 4.69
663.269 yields 4.64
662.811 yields 4.47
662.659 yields 4.49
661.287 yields 4.8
